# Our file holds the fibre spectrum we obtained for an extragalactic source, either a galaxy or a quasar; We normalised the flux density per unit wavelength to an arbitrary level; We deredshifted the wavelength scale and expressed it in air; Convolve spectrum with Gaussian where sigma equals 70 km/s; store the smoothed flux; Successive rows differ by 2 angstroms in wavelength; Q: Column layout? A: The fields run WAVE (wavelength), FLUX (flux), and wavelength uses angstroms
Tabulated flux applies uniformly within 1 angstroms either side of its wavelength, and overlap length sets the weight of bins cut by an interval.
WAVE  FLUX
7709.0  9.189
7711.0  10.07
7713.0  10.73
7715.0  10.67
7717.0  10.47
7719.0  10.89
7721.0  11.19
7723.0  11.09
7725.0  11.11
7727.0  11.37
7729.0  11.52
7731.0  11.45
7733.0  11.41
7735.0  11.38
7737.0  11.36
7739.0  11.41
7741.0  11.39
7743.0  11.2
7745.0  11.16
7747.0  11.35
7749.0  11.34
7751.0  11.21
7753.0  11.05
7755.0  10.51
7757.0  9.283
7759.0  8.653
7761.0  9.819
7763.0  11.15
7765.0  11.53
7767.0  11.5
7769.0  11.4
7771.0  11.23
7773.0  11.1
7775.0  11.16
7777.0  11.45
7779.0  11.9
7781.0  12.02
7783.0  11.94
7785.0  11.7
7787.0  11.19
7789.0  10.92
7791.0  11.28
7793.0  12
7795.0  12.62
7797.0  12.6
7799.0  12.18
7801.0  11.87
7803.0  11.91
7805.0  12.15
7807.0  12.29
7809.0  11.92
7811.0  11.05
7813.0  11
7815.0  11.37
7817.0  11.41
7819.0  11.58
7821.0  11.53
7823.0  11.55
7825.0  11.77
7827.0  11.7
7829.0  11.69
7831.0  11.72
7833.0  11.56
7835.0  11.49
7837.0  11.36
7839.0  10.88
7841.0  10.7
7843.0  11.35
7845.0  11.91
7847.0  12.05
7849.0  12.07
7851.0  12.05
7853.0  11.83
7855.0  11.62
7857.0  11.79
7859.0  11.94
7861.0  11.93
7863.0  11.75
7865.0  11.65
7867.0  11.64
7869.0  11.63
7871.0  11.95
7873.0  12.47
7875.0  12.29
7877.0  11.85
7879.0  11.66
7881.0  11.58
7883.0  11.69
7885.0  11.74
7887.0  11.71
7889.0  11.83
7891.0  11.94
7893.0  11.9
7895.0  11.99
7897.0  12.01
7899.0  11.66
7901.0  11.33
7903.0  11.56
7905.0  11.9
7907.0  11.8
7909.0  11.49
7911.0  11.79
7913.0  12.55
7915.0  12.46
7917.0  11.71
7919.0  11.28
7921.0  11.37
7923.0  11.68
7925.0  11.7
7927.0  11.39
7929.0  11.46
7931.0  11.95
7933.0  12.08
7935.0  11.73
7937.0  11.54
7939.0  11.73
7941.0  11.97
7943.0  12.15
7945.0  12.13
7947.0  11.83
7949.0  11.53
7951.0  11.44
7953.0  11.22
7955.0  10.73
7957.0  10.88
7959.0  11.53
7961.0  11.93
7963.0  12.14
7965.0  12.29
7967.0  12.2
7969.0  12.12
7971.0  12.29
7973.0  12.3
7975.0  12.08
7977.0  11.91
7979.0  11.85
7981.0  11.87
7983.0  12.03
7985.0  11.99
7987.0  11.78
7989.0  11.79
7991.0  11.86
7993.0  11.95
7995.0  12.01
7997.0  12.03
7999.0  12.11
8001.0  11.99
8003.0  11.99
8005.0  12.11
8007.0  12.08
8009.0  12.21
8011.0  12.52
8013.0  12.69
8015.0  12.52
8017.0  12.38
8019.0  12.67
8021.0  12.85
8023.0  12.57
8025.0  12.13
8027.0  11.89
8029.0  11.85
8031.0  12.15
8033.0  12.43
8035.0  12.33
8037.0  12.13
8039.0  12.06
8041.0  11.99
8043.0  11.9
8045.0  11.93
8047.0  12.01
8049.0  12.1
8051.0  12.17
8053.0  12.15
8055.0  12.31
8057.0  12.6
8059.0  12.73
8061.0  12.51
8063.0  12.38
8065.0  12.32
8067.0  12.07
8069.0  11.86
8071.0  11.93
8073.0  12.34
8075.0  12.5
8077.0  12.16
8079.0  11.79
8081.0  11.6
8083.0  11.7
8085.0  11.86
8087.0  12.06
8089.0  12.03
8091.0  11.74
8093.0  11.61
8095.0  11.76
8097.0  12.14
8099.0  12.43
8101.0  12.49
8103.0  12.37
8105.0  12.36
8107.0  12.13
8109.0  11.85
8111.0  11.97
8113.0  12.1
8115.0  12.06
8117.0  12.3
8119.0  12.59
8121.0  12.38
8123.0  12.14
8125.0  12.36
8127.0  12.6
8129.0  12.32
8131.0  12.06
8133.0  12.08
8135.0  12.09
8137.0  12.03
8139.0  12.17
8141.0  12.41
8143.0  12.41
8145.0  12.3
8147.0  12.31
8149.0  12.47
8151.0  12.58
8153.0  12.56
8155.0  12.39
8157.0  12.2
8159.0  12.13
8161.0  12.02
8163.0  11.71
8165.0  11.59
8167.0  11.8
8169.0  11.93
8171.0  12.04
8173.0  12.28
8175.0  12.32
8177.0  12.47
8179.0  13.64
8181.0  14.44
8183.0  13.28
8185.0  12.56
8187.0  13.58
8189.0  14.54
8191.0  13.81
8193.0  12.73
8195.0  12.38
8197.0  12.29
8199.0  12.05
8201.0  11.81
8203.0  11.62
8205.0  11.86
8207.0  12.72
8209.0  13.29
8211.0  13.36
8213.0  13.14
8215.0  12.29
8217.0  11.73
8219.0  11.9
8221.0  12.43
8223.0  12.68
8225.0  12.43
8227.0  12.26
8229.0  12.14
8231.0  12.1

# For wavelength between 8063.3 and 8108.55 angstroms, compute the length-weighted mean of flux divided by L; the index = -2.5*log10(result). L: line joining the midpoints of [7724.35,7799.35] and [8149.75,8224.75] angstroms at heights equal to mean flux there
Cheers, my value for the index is 0.02 mag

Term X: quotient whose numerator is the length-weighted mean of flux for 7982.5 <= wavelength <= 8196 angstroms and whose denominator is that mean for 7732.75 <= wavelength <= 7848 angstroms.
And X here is 1.1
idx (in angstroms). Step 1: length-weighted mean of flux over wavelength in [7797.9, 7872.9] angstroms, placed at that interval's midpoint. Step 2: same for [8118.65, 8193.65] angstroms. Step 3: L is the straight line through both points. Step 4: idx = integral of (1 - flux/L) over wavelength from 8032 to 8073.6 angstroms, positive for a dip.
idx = 0.1 angstroms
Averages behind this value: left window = 11.7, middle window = 12.2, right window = 12.5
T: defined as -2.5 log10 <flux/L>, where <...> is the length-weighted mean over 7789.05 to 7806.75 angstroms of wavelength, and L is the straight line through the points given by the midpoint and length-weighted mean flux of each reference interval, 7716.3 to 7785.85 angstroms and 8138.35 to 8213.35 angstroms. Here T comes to -0.07 mag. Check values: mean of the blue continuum 11.1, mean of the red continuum 12.6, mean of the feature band 12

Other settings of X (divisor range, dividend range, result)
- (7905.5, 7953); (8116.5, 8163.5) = 1.04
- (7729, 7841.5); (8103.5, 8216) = 1.09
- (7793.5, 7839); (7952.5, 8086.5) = 1.03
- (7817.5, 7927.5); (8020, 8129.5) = 1.04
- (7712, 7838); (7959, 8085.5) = 1.07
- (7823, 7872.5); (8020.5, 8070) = 1.05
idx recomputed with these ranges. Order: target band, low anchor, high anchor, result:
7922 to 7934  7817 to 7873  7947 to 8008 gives 0.1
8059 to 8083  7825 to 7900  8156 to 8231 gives 0.2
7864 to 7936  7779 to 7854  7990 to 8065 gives 0.7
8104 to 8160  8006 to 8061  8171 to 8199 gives 2.2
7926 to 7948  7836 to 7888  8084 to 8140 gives 0.1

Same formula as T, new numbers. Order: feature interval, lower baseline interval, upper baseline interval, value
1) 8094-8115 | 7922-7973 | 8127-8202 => 0.01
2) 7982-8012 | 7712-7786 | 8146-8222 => -0.01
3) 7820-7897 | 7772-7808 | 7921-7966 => 0.00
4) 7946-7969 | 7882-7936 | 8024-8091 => 0.02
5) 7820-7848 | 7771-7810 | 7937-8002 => 0.03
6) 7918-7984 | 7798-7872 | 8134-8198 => 0.02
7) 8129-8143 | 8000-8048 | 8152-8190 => 0.03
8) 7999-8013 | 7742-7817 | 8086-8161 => -0.02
